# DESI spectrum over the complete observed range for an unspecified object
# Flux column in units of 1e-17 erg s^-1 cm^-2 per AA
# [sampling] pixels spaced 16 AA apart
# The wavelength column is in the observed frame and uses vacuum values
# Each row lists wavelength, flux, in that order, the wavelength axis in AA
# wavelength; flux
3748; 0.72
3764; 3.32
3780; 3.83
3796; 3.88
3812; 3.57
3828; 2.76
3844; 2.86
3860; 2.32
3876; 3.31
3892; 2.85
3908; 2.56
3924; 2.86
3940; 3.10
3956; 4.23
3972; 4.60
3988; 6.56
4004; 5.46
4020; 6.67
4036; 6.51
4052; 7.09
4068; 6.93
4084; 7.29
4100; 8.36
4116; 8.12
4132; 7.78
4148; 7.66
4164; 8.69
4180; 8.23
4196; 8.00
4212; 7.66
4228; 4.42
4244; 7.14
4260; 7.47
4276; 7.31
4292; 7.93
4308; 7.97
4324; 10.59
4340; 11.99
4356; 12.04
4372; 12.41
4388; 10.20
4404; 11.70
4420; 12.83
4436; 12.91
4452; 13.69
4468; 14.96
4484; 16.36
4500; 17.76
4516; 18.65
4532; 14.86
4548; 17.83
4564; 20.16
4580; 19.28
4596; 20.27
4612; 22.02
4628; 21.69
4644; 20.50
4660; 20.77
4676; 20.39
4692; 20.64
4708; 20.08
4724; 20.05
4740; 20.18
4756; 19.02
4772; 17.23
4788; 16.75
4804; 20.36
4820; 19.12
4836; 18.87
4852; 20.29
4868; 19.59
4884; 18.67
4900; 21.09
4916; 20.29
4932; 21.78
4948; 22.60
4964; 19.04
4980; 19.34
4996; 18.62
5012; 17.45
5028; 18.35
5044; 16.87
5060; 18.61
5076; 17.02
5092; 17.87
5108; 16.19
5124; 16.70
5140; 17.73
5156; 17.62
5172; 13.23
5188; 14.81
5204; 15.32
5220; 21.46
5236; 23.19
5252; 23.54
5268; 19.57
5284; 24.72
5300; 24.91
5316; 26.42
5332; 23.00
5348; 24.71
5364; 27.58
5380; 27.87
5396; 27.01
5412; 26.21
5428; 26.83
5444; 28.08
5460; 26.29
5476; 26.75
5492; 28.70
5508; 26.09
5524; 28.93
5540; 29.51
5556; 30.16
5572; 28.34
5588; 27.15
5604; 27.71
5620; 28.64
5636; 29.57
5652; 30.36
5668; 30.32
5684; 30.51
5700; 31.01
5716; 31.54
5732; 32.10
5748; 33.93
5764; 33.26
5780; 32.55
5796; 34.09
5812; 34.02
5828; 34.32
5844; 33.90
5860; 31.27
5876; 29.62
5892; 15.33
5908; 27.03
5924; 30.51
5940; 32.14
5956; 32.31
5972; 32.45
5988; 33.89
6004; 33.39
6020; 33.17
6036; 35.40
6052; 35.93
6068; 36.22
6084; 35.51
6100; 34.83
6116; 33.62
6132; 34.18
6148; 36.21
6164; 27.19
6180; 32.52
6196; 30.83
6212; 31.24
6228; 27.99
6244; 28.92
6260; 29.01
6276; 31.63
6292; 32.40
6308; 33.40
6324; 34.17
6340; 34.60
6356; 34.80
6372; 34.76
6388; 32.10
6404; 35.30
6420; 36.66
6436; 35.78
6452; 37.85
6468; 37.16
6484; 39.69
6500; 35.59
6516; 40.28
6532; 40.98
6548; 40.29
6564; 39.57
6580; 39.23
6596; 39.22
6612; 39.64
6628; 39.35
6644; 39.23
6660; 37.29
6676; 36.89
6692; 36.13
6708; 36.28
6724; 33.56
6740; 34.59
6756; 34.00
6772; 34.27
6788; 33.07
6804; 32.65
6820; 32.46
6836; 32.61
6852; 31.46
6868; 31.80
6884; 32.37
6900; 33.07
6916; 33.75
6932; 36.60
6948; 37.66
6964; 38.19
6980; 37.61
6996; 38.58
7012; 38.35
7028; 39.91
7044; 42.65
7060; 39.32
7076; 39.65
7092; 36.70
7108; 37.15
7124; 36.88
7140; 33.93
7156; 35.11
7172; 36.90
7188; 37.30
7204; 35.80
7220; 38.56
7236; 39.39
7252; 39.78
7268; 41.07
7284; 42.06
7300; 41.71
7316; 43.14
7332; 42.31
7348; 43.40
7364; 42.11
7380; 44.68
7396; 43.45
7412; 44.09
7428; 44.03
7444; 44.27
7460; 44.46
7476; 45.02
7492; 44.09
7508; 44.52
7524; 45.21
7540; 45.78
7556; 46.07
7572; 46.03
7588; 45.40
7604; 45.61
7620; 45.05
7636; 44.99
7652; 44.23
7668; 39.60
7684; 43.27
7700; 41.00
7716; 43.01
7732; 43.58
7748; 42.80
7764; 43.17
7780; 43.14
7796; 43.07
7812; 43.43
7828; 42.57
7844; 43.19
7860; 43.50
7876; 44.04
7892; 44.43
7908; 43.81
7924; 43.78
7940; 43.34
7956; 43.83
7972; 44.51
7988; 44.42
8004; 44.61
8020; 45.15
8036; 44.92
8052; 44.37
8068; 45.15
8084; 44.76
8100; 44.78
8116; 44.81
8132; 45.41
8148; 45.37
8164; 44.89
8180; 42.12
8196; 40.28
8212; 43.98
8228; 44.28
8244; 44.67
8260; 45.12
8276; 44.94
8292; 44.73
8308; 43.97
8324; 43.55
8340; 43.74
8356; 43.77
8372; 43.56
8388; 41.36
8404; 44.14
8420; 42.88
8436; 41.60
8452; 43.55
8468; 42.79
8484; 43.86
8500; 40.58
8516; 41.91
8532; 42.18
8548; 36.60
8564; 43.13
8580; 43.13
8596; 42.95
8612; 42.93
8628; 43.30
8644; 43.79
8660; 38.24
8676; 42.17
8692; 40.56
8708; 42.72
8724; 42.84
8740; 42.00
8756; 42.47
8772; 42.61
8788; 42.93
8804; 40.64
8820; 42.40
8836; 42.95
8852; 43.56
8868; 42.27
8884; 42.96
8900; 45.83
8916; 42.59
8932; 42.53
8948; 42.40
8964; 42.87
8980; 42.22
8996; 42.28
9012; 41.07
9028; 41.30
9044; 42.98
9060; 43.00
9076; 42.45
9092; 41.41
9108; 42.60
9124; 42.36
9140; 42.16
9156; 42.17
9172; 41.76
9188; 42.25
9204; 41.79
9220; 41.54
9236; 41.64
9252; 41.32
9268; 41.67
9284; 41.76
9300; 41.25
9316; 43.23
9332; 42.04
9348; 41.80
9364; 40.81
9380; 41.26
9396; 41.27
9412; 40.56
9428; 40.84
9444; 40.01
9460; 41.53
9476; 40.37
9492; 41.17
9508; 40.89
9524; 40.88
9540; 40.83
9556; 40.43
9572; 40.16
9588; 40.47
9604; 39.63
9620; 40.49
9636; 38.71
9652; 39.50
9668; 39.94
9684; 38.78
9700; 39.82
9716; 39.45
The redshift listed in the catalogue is 0.00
